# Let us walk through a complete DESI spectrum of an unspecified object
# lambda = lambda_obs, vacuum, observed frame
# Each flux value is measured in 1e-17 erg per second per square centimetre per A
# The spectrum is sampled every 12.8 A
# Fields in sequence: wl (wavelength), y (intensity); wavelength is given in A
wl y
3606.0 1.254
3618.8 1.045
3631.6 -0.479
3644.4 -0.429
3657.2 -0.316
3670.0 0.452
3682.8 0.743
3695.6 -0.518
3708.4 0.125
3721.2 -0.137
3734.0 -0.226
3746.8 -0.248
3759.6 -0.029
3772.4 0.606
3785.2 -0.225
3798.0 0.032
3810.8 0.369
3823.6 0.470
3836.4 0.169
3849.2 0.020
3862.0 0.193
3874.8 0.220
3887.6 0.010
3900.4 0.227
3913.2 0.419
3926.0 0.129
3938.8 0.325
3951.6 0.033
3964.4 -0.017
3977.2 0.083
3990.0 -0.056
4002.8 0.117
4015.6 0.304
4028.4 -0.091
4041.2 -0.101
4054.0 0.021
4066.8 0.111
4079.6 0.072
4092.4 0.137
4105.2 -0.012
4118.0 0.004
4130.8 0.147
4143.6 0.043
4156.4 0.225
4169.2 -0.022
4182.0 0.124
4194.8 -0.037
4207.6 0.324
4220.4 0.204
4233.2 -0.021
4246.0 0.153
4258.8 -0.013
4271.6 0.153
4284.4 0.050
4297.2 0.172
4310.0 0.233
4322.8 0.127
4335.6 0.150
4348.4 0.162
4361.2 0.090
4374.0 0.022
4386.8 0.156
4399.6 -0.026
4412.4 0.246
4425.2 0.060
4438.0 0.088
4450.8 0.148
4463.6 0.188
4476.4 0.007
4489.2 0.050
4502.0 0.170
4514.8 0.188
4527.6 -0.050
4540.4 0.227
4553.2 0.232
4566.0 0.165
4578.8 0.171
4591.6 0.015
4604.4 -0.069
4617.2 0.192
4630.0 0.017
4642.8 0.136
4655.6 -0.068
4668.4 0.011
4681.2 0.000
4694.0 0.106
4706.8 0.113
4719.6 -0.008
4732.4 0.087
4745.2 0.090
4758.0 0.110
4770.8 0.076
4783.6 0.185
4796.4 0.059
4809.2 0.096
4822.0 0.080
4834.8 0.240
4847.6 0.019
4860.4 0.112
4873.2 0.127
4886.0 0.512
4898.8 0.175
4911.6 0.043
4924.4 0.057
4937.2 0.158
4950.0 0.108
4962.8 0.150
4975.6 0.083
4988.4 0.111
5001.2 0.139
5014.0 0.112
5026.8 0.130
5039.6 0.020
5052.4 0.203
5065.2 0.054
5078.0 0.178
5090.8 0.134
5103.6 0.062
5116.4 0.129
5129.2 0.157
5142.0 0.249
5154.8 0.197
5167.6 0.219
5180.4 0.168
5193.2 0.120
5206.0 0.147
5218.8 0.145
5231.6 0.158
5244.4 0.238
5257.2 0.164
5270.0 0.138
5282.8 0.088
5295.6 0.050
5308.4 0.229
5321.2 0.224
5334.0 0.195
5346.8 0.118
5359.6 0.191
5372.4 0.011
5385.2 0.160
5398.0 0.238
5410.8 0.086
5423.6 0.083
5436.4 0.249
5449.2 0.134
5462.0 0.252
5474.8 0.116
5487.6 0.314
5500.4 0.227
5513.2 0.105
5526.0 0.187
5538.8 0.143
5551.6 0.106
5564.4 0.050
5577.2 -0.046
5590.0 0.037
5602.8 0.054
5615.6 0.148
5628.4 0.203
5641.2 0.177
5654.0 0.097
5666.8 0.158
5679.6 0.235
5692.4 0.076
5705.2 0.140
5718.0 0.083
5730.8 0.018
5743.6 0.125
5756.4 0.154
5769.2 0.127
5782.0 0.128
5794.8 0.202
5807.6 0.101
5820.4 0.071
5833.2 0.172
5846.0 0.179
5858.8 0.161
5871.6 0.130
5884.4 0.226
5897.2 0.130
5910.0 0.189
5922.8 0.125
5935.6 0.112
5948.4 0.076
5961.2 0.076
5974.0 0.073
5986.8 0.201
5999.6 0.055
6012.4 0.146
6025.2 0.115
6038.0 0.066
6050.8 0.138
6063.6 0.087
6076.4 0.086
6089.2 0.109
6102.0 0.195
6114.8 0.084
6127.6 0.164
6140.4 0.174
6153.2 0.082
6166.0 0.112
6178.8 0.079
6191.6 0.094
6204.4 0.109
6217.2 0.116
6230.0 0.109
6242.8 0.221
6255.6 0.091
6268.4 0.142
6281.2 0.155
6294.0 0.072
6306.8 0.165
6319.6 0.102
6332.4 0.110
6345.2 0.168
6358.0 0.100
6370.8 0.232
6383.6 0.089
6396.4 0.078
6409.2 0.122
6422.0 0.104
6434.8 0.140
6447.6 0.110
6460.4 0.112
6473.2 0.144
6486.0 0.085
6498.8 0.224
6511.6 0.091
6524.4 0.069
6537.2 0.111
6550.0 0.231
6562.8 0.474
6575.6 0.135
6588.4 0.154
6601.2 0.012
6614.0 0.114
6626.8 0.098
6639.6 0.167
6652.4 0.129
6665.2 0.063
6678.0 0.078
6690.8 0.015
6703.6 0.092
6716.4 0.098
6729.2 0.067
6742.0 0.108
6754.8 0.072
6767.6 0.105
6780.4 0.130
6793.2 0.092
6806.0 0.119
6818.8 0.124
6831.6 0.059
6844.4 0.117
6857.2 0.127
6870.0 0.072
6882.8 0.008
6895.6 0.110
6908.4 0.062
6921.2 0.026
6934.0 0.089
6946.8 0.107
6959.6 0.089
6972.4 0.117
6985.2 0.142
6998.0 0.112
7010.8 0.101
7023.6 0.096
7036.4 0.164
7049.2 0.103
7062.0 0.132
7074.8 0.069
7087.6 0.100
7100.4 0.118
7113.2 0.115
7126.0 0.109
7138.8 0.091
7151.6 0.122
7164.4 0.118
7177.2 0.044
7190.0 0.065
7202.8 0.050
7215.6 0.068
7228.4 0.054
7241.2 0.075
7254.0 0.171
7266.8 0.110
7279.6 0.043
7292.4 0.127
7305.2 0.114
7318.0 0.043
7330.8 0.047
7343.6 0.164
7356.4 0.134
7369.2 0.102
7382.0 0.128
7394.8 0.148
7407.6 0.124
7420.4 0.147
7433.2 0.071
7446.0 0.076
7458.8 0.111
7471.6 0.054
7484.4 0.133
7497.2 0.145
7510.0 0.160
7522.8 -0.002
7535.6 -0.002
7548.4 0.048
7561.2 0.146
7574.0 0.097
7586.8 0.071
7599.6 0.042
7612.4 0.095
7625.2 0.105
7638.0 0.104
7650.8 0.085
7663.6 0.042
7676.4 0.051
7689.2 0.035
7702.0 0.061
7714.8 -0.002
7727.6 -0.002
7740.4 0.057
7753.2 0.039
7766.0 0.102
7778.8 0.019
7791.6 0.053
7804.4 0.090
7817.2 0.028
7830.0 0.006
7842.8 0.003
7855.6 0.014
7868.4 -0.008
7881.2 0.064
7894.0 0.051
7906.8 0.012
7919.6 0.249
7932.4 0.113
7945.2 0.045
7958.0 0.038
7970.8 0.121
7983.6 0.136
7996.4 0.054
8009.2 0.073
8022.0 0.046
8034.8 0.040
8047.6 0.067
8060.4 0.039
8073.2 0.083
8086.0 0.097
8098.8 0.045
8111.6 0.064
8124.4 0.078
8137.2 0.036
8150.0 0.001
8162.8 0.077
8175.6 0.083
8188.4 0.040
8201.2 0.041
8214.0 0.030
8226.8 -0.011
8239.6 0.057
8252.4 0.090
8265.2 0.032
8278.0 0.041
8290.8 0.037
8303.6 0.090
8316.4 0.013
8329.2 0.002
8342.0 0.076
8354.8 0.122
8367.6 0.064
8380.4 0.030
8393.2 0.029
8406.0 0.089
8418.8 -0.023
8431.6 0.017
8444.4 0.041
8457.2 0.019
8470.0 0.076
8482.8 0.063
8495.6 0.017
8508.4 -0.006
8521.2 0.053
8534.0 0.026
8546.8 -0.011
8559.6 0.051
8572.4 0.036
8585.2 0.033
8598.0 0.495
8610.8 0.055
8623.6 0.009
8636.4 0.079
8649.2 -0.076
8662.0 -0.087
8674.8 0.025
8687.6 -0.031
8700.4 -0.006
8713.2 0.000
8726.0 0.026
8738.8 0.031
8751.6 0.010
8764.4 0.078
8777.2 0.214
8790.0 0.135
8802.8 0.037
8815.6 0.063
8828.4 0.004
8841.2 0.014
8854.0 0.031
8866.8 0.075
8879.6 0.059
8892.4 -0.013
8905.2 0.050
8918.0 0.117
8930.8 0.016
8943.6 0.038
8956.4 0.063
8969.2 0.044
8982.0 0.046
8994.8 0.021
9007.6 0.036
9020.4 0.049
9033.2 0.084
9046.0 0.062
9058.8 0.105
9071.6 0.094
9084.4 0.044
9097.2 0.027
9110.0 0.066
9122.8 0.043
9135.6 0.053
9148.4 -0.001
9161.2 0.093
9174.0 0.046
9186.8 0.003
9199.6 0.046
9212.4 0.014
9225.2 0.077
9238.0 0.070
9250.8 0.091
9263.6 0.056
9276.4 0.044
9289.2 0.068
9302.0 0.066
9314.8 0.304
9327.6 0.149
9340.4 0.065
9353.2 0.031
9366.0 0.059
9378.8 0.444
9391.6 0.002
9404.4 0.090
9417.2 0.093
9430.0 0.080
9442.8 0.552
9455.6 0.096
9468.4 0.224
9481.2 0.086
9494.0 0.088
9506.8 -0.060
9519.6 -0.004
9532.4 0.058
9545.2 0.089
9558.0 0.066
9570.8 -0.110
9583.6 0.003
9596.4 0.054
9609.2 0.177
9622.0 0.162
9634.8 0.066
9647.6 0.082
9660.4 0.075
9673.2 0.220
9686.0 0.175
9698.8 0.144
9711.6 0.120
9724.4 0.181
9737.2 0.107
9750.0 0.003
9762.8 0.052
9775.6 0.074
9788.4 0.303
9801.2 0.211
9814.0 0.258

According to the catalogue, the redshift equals 0.31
